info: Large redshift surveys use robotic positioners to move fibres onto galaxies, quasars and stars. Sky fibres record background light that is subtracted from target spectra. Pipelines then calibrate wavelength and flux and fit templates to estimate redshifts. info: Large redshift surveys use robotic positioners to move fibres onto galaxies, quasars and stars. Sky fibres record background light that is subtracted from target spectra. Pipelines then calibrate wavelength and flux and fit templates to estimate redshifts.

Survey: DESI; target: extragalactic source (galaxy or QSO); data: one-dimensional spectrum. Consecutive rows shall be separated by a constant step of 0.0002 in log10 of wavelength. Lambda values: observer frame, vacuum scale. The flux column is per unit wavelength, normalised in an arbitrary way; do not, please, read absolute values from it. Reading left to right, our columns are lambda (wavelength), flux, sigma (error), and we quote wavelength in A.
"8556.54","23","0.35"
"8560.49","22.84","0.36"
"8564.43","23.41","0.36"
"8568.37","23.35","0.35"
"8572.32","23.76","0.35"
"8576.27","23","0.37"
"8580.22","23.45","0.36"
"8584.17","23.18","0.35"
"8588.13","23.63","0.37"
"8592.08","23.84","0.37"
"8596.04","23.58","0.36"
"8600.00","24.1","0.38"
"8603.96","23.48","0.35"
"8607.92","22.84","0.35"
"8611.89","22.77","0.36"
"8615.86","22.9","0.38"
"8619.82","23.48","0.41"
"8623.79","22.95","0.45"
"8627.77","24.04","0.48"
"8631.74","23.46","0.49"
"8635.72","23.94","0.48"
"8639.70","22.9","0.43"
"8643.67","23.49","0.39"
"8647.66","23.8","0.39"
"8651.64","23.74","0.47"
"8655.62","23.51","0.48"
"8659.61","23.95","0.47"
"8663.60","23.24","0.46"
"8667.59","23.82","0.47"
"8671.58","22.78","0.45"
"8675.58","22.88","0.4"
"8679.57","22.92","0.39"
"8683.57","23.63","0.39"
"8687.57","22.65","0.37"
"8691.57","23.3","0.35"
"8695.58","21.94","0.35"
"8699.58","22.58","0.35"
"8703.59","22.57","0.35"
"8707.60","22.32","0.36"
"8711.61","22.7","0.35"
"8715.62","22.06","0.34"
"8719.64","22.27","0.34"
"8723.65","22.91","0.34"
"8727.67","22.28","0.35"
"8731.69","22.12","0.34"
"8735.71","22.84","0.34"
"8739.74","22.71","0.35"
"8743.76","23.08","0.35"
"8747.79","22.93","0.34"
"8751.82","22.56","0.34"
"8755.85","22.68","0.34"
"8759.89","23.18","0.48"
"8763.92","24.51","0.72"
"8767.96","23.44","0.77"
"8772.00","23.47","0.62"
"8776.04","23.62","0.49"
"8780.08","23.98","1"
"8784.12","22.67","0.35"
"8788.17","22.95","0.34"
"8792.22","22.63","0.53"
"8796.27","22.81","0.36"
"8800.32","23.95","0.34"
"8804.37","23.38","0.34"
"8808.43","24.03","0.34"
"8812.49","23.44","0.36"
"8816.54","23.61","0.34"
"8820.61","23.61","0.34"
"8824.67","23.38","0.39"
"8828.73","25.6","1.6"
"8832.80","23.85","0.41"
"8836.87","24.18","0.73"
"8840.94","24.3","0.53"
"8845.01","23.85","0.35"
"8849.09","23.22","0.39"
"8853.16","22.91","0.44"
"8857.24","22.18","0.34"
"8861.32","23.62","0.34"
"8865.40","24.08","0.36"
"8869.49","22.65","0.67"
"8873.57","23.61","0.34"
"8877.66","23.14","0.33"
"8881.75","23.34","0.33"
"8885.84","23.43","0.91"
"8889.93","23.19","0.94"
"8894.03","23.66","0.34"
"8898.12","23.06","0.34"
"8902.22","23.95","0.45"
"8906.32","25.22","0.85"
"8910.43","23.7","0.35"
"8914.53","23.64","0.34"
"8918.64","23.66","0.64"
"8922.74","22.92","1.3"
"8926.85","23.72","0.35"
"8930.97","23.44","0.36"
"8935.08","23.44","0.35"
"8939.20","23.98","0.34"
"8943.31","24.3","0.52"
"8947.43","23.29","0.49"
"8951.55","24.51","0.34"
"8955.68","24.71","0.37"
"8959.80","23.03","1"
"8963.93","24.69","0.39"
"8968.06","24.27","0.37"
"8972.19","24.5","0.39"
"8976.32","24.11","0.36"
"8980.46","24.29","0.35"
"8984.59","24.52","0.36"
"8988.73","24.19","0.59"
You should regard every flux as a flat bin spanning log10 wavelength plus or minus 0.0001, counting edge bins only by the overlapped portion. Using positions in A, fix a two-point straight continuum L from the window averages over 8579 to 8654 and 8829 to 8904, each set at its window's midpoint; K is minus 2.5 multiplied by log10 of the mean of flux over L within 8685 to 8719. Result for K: 0.04 mag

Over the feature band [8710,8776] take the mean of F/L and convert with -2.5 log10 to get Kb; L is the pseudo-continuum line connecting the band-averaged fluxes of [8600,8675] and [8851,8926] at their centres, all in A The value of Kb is 0.03 mag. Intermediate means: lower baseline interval 23.4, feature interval 22.9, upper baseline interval 23.4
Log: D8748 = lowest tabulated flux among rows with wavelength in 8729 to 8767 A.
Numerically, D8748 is 22.12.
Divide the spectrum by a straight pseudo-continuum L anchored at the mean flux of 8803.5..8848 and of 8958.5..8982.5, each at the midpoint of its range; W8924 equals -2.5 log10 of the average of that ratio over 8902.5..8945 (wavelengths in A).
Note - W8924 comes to 0.01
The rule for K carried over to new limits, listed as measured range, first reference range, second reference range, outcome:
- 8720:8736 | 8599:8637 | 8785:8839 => 0.05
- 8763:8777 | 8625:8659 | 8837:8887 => -0.01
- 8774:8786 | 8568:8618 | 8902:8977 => 0.01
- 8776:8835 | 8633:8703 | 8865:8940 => -0.01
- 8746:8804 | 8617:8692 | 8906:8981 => 0.02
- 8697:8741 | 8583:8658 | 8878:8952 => 0.05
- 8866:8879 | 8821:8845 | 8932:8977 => 0.04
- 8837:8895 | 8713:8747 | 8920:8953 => 0.00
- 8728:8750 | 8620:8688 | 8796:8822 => 0.04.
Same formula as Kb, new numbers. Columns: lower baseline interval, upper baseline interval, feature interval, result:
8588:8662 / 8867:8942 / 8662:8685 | 0.014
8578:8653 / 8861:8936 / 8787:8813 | 0.009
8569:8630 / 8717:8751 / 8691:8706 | 0.015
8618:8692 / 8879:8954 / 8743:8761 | 0.031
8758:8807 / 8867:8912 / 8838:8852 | -0.013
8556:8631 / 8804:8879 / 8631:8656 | -0.007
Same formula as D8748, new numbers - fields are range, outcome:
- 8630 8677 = 22.78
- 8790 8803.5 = 22.63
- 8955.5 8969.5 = 23.03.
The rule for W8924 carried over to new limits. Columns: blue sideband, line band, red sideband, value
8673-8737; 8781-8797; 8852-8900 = 0.004 mag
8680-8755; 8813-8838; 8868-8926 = -0.038 mag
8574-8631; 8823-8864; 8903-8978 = 0.003 mag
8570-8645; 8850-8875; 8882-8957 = 0.024 mag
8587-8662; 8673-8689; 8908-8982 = 0.025 mag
